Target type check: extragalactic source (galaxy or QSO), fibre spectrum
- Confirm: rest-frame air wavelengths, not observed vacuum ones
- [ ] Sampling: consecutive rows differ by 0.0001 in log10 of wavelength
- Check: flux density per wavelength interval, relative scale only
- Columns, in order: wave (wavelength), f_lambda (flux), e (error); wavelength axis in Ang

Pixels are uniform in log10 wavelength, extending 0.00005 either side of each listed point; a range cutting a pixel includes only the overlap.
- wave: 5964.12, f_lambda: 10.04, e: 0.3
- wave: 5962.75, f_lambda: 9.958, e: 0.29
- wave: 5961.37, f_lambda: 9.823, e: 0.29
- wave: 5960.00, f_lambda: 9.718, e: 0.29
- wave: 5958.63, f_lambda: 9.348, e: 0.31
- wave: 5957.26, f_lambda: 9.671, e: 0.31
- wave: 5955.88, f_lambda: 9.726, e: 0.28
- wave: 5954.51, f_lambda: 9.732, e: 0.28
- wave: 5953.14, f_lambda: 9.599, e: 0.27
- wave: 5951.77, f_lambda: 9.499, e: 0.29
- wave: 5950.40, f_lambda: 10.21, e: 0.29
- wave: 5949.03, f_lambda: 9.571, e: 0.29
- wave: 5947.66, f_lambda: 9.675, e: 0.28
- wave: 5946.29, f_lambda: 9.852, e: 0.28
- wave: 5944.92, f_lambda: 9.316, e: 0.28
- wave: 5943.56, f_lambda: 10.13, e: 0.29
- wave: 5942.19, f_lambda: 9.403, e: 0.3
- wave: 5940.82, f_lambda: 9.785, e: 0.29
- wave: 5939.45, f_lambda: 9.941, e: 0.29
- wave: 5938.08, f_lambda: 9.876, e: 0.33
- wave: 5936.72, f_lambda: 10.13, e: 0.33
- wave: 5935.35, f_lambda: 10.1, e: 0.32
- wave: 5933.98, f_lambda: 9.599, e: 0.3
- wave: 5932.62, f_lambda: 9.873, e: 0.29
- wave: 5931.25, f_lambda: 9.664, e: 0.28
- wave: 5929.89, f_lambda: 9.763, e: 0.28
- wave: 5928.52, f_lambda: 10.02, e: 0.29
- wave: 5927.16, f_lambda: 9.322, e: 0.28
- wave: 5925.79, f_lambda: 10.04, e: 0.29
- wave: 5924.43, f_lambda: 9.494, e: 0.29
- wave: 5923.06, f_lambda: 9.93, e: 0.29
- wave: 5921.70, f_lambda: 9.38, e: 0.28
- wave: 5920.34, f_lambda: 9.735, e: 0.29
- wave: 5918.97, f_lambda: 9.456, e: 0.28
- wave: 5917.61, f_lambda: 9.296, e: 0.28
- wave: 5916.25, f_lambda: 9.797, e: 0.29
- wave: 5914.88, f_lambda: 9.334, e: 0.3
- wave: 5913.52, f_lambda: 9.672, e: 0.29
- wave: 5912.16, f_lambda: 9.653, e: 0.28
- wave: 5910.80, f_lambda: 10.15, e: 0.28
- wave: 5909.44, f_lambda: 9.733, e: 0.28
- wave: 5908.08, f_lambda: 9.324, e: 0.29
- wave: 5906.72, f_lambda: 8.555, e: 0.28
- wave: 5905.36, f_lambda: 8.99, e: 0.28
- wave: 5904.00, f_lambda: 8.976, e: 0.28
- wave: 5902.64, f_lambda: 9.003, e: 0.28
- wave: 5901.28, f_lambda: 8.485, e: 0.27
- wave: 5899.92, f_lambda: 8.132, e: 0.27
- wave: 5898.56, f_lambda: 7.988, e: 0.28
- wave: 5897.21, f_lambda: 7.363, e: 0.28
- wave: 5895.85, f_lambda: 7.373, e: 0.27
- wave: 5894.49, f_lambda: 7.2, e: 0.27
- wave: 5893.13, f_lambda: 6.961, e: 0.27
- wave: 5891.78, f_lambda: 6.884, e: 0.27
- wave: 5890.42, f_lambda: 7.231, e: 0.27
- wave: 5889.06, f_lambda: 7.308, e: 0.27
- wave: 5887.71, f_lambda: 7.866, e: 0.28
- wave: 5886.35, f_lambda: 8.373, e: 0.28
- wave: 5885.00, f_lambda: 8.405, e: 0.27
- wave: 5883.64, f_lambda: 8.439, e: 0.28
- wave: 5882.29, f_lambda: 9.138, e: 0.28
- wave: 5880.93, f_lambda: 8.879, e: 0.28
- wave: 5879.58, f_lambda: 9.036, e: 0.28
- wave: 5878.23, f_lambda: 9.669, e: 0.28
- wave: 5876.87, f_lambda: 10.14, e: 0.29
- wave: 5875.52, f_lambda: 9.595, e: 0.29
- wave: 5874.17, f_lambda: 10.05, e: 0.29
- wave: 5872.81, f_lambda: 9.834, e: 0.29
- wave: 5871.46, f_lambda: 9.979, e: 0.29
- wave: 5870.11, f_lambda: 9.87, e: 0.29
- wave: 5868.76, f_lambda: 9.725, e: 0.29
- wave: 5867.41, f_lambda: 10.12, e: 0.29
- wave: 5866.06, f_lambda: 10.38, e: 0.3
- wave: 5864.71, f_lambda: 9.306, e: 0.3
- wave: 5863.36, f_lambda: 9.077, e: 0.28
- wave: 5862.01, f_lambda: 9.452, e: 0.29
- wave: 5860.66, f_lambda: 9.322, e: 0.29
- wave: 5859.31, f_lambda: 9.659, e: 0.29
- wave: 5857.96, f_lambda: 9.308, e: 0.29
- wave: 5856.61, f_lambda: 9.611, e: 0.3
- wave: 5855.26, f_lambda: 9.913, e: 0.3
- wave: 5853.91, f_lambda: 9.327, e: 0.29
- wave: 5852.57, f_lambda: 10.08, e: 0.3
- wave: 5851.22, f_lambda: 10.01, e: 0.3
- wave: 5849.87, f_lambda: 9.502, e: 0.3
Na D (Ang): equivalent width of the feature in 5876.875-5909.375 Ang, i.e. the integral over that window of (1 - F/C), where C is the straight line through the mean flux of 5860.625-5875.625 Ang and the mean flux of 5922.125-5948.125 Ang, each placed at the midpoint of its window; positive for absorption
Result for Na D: 4.8 Ang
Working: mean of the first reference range 9.75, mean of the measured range 8.31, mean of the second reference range 9.78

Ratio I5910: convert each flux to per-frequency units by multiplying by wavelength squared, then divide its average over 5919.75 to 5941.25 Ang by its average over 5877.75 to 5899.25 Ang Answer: 1.24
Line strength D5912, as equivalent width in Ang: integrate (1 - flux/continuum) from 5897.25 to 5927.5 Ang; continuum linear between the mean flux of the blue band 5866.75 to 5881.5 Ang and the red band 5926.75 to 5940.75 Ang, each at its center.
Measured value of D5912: 1.7 Ang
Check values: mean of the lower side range 9.73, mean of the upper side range 9.84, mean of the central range 9.25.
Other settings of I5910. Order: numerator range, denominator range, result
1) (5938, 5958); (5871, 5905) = 1.17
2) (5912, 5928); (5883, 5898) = 1.28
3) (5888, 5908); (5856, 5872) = 0.83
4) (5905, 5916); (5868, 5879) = 0.97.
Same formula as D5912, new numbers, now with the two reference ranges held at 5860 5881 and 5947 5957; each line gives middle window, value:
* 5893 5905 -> 2.1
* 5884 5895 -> 2.4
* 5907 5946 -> 0.0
